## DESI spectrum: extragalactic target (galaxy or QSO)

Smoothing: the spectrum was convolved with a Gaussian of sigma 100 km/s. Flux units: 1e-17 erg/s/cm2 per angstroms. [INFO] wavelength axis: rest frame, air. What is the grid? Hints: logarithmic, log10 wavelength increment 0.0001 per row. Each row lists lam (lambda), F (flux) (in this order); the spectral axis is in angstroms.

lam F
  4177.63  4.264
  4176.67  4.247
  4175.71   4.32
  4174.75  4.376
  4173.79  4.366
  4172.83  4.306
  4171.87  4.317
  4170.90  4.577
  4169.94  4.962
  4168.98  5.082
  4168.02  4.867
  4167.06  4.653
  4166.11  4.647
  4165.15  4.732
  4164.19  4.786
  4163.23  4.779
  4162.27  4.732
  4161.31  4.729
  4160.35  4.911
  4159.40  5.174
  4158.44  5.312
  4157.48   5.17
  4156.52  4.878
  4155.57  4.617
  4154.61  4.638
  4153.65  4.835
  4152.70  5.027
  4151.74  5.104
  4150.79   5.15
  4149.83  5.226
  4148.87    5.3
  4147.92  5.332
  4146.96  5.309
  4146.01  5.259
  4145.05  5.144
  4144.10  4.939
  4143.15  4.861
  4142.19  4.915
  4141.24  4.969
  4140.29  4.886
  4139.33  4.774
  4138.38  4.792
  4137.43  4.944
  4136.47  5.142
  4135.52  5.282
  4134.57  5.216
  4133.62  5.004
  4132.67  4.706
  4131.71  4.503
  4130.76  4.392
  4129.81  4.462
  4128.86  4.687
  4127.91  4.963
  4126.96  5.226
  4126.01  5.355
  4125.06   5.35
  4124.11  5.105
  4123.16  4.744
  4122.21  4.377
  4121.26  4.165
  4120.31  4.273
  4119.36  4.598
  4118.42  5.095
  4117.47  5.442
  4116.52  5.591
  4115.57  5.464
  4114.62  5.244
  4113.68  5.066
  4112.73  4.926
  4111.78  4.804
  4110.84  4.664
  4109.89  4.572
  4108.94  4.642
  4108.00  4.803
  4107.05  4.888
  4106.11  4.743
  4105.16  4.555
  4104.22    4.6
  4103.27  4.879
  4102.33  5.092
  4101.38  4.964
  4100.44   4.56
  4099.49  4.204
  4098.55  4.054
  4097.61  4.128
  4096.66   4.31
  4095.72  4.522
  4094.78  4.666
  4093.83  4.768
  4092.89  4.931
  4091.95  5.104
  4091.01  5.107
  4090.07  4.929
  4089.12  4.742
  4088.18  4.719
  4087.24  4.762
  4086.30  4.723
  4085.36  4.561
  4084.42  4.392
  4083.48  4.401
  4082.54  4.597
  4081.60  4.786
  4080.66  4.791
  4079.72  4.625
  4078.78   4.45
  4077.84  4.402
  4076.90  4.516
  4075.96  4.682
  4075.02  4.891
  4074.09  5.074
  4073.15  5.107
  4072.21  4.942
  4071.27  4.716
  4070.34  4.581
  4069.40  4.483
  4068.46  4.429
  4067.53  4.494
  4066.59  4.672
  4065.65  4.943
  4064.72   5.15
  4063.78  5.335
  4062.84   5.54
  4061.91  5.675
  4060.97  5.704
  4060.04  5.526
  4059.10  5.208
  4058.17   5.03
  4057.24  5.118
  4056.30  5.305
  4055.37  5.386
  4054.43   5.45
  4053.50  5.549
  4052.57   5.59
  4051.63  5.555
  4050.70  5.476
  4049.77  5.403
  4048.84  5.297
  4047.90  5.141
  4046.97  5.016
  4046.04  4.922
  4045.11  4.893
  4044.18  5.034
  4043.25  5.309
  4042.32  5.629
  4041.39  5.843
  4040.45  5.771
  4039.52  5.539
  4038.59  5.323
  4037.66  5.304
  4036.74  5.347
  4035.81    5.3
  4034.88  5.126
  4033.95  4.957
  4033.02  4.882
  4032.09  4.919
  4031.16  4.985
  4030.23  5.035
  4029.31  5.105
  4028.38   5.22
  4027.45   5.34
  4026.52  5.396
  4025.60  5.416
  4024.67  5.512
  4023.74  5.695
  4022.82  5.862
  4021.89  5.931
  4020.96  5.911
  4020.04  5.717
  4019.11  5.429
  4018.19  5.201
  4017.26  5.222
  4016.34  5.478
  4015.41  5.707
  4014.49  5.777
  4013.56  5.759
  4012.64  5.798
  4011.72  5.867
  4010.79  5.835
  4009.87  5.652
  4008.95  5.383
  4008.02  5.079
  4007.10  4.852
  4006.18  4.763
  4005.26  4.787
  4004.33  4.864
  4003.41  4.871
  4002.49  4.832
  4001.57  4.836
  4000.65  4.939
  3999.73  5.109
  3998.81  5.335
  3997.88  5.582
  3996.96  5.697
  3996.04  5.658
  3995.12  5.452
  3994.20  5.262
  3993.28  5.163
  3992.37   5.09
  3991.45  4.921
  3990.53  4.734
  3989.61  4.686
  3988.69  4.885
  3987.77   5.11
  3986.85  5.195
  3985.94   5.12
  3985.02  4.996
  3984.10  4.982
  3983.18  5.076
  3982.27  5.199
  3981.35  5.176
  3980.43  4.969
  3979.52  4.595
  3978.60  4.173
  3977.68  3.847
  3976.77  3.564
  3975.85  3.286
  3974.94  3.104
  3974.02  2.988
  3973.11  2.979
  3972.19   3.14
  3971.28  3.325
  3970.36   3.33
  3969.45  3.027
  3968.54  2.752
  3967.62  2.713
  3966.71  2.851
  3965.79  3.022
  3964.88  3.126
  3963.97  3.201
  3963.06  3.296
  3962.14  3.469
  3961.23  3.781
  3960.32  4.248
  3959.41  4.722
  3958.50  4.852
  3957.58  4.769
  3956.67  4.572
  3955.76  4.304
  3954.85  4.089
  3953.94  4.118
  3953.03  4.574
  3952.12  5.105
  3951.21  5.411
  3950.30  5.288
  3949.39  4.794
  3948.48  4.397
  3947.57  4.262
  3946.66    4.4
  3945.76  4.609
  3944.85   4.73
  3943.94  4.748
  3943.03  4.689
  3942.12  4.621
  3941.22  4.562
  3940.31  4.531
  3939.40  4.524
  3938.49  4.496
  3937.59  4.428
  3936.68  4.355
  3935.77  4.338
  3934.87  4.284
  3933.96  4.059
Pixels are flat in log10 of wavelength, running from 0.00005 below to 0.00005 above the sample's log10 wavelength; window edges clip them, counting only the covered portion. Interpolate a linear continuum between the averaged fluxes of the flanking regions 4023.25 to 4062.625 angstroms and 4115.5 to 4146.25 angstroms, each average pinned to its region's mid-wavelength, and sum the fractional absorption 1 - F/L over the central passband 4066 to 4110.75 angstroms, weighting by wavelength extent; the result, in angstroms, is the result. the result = 3.8 angstroms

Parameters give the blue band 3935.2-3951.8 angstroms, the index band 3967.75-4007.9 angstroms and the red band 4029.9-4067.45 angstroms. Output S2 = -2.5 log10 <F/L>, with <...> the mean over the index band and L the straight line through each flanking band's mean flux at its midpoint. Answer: 0.08 mag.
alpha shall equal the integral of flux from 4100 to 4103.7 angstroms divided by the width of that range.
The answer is 4.88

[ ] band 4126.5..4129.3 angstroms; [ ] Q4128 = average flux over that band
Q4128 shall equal 4.96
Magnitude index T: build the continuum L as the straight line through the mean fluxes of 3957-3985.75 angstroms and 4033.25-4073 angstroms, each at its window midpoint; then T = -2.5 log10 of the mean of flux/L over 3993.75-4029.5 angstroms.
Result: -0.19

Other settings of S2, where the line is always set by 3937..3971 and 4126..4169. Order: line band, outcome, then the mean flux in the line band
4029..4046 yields -0.16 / 5.23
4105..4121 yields -0.02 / 4.9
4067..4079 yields -0.01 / 4.68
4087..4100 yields 0.02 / 4.64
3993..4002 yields -0.22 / 5.3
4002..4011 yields -0.16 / 5.07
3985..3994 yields -0.16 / 5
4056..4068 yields -0.13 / 5.21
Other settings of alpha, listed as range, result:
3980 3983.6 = 5.11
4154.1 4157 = 4.71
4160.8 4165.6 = 4.75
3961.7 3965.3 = 3.27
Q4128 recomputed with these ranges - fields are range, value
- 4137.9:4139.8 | 4.8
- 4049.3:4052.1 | 5.49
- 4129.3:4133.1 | 4.51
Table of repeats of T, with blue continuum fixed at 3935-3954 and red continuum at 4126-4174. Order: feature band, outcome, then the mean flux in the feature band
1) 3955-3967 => 0.195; 3.88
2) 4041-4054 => -0.123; 5.33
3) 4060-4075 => -0.048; 5.01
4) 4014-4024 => -0.190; 5.63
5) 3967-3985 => 0.217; 3.82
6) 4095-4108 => 0.057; 4.59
